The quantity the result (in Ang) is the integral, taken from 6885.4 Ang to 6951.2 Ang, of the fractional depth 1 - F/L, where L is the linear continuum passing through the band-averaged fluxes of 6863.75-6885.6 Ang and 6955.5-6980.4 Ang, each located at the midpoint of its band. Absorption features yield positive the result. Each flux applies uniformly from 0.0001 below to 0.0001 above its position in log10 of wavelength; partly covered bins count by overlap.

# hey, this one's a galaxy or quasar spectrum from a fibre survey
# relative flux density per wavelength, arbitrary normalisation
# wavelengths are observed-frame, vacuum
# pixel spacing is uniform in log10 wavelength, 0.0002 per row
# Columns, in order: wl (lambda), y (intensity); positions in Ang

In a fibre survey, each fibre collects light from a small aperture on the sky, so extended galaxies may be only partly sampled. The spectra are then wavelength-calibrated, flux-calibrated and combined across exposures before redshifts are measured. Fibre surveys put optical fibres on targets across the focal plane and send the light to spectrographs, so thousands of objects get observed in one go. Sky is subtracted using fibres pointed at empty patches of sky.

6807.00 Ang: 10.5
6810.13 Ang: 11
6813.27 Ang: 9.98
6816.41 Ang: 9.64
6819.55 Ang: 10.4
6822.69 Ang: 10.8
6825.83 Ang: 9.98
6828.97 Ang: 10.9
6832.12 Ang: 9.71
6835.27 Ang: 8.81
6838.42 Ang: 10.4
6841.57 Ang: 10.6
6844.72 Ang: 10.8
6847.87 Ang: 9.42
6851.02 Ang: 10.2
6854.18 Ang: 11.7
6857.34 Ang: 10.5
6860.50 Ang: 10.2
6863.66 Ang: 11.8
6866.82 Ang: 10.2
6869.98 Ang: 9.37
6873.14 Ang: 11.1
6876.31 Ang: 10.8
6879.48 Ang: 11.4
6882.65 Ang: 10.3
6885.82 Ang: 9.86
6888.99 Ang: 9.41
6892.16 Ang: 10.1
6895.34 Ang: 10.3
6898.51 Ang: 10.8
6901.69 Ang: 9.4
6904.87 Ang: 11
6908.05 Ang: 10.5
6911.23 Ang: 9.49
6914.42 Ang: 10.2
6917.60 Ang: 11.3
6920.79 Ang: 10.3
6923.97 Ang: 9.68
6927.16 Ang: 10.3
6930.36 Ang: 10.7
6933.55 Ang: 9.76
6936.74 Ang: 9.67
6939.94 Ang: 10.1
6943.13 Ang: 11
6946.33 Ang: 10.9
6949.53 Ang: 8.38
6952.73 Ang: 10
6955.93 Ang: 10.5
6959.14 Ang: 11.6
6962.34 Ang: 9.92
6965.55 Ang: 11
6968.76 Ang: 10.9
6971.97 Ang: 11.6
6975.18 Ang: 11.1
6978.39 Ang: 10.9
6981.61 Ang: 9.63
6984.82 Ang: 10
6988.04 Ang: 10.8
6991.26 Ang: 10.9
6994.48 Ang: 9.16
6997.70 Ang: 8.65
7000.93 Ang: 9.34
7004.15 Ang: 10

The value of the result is 3.6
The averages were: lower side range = 10.6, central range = 10.2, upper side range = 10.9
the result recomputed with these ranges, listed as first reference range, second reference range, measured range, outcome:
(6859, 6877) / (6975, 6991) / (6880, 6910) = 0.93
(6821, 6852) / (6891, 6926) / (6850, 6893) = -1.20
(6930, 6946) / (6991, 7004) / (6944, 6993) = -3.58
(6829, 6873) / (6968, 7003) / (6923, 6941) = 0.42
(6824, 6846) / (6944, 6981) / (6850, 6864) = -0.79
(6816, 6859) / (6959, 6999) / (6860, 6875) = -0.35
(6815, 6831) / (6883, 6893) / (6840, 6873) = -1.41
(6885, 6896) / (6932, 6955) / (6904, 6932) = -1.20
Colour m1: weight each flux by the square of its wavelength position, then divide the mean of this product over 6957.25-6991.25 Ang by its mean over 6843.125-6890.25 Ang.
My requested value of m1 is 1.06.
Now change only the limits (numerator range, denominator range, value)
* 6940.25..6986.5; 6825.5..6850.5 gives 1.08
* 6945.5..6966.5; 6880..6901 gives 1.03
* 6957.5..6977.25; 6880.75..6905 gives 1.11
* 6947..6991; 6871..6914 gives 1.04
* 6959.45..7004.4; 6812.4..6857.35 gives 1.05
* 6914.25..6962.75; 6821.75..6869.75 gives 1.02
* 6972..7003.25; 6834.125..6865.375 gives 1.01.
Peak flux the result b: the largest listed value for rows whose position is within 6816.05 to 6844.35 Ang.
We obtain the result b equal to 10.9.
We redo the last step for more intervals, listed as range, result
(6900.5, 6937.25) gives 11.3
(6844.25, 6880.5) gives 11.8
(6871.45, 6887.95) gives 11.4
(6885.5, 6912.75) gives 11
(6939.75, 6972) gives 11.6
